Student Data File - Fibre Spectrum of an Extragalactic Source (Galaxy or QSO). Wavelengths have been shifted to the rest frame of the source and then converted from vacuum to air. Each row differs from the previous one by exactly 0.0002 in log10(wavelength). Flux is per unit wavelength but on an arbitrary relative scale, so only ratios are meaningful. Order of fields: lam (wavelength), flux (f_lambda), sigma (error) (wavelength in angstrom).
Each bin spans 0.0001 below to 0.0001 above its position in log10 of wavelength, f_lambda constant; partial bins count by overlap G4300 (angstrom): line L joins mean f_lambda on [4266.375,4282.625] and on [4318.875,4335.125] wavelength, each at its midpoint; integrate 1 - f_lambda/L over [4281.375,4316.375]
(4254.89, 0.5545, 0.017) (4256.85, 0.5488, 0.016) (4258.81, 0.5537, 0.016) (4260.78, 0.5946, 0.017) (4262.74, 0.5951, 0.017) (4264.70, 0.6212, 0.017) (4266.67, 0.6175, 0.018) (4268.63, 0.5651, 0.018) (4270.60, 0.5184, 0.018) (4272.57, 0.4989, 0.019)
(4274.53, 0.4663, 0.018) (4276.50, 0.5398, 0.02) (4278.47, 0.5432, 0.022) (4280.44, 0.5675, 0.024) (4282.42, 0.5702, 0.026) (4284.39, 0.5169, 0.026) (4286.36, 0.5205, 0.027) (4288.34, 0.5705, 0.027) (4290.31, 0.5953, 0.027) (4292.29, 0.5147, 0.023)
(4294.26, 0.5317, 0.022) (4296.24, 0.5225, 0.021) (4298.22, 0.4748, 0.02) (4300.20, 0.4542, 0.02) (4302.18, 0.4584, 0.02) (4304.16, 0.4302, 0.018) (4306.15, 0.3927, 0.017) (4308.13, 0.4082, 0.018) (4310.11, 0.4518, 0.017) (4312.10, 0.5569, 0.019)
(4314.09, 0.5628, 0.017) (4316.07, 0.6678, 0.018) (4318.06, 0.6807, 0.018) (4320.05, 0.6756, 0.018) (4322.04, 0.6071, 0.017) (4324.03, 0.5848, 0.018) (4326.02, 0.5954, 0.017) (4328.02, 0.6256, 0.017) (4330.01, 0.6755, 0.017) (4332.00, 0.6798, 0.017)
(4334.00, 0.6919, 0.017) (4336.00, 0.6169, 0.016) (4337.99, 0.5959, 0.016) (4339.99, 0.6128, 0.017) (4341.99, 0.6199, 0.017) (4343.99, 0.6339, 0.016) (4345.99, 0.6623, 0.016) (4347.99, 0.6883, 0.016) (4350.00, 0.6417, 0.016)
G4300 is 4.6 angstrom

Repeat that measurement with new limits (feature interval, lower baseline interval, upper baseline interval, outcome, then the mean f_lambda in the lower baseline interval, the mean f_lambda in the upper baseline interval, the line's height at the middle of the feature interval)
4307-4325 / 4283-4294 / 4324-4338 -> 0.9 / 0.544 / 0.639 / 0.606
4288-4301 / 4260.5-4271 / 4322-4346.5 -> 1.8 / 0.589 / 0.631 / 0.606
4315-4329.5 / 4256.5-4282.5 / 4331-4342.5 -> -0.4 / 0.557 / 0.637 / 0.62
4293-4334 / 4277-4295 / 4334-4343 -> 2.3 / 0.548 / 0.62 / 0.586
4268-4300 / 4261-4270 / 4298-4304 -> -0.5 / 0.596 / 0.457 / 0.523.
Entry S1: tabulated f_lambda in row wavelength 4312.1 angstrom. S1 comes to 0.5569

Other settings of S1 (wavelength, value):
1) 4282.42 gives 0.5702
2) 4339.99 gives 0.6128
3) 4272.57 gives 0.4989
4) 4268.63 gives 0.5651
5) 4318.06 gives 0.6807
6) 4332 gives 0.6798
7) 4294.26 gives 0.5317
